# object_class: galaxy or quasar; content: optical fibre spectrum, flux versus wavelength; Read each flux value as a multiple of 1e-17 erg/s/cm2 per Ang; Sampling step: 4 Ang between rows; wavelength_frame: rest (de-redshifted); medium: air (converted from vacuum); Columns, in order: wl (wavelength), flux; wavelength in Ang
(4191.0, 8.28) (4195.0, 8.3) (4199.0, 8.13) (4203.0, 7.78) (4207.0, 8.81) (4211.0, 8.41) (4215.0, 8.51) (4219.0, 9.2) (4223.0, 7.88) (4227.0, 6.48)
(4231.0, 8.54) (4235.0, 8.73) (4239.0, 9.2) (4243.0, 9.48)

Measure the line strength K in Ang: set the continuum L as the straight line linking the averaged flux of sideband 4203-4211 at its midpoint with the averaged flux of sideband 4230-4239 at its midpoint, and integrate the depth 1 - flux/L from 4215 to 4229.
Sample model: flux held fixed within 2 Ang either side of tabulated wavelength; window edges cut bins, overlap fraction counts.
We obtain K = 1.1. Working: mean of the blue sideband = 8.45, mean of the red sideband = 8.77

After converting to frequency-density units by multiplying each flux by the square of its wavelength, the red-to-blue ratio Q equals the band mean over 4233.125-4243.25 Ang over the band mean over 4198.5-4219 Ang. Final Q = 1.1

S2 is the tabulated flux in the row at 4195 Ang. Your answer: 8.3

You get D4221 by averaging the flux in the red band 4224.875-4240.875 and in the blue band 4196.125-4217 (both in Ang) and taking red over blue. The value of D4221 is 0.99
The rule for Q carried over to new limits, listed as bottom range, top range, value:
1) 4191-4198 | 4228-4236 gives 1.03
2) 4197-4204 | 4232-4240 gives 1.13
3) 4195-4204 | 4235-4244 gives 1.16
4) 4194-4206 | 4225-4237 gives 0.99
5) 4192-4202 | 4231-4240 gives 1.10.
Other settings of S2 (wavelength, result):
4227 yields 6.48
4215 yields 8.51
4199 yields 8.13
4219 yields 9.2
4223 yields 7.88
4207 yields 8.81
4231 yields 8.54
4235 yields 8.73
